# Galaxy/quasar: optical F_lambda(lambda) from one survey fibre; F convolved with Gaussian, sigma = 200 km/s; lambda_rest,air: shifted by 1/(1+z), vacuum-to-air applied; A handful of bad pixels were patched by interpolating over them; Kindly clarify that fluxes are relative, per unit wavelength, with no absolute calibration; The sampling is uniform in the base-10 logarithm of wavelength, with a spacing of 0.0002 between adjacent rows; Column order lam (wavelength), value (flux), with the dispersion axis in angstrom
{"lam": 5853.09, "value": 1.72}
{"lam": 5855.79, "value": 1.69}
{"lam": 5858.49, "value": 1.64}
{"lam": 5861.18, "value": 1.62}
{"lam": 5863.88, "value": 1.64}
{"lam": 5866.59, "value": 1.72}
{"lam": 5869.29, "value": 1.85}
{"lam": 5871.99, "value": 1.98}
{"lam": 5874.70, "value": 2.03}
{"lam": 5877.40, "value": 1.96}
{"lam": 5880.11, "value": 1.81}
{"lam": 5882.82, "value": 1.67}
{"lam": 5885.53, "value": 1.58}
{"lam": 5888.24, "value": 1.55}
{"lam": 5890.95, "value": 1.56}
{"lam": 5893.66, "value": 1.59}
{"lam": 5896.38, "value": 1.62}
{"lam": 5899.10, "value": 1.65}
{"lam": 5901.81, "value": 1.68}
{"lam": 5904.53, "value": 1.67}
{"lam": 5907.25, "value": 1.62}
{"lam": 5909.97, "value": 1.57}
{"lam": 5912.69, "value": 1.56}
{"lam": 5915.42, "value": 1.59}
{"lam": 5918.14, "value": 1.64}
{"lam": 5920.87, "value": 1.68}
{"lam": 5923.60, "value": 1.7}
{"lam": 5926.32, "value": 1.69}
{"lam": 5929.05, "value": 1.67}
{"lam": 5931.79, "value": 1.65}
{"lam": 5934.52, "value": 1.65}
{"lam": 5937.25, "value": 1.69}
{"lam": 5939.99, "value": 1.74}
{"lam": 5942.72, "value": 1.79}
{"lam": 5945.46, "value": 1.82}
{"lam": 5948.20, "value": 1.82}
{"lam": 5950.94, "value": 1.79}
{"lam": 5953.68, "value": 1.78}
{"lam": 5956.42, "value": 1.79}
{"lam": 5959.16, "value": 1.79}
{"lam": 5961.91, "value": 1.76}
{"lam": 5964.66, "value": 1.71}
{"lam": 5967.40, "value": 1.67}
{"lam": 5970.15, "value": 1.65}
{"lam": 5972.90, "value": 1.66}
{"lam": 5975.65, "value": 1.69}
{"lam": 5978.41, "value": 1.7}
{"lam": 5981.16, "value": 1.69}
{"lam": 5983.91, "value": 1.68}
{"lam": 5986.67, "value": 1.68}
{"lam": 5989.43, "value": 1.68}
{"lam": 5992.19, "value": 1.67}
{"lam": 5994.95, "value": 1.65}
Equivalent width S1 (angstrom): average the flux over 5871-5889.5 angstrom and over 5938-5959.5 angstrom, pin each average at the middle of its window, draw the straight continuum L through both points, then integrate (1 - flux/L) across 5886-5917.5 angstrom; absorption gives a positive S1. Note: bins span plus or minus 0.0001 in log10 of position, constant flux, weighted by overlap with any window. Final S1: 3.3 angstrom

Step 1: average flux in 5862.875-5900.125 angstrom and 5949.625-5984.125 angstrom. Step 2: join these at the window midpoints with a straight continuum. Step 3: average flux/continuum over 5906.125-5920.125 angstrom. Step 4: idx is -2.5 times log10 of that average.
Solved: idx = 0.084 mag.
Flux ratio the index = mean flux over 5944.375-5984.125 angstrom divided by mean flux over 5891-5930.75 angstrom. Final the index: 1.06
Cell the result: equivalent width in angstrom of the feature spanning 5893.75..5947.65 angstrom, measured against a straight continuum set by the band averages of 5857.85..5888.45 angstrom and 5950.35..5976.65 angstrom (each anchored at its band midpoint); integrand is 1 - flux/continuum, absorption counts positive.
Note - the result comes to 2.38 angstrom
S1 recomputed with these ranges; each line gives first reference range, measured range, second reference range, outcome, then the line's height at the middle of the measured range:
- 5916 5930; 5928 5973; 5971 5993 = -1.5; 1.68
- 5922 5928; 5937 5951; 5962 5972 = -0.7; 1.69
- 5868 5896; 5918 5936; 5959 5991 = 0.6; 1.72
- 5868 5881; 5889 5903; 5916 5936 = 1.6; 1.82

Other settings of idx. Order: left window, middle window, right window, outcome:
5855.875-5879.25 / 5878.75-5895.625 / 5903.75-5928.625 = 0.070 mag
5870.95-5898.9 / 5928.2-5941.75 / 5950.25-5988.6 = 0.024 mag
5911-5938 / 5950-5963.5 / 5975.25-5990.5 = -0.070 mag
